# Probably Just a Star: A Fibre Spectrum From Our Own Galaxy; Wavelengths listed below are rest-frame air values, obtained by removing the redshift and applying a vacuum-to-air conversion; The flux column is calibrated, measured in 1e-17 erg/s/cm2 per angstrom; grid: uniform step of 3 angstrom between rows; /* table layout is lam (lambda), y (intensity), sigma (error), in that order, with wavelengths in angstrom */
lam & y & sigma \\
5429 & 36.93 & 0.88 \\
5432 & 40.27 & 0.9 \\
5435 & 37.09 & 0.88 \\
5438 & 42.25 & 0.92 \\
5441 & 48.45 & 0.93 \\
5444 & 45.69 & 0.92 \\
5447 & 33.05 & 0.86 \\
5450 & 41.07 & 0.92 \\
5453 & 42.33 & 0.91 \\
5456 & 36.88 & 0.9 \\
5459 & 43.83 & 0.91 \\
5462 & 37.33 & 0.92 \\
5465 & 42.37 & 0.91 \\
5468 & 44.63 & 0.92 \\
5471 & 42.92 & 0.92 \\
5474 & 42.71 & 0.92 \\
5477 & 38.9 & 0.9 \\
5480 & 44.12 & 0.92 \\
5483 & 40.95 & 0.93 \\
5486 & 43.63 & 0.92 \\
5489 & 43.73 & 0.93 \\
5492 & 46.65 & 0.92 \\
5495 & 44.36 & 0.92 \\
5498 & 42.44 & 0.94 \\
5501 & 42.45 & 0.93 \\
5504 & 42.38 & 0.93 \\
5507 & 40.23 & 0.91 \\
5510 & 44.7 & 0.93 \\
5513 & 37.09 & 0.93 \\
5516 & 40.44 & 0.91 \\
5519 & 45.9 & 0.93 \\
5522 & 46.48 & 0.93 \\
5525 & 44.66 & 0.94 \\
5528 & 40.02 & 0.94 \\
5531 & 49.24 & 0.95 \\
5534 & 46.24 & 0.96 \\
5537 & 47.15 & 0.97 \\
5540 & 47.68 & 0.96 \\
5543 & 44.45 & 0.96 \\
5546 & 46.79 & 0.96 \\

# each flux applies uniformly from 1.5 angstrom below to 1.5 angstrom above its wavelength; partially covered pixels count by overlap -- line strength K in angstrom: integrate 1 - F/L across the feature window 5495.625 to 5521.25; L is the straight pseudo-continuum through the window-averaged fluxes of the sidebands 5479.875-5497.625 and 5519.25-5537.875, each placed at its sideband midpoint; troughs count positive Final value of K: 1.4 angstrom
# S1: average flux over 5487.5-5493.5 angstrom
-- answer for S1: 45.2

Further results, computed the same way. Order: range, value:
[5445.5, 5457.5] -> 38.3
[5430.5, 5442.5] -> 42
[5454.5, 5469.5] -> 41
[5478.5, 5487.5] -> 42.9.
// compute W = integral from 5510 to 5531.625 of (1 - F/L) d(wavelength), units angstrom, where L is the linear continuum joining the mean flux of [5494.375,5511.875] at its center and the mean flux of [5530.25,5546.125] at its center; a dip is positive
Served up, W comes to 0.7 angstrom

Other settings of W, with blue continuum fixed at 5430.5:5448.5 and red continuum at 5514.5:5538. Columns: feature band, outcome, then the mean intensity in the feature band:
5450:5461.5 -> 0.3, 40.7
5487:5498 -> -0.3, 44.5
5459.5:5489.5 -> 0.4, 42.1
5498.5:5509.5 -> 0.5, 42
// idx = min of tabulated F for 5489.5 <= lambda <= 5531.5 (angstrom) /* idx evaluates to 37.09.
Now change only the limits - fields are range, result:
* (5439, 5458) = 33.05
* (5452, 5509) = 36.88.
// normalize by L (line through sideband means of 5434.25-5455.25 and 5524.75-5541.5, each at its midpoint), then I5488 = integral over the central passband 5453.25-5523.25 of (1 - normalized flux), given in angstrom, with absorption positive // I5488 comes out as 2.0 angstrom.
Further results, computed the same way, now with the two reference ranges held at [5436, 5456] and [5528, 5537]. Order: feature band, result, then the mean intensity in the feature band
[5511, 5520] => 0.86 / 41.1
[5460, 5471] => 0.24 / 41.8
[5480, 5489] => 0.18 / 42.8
